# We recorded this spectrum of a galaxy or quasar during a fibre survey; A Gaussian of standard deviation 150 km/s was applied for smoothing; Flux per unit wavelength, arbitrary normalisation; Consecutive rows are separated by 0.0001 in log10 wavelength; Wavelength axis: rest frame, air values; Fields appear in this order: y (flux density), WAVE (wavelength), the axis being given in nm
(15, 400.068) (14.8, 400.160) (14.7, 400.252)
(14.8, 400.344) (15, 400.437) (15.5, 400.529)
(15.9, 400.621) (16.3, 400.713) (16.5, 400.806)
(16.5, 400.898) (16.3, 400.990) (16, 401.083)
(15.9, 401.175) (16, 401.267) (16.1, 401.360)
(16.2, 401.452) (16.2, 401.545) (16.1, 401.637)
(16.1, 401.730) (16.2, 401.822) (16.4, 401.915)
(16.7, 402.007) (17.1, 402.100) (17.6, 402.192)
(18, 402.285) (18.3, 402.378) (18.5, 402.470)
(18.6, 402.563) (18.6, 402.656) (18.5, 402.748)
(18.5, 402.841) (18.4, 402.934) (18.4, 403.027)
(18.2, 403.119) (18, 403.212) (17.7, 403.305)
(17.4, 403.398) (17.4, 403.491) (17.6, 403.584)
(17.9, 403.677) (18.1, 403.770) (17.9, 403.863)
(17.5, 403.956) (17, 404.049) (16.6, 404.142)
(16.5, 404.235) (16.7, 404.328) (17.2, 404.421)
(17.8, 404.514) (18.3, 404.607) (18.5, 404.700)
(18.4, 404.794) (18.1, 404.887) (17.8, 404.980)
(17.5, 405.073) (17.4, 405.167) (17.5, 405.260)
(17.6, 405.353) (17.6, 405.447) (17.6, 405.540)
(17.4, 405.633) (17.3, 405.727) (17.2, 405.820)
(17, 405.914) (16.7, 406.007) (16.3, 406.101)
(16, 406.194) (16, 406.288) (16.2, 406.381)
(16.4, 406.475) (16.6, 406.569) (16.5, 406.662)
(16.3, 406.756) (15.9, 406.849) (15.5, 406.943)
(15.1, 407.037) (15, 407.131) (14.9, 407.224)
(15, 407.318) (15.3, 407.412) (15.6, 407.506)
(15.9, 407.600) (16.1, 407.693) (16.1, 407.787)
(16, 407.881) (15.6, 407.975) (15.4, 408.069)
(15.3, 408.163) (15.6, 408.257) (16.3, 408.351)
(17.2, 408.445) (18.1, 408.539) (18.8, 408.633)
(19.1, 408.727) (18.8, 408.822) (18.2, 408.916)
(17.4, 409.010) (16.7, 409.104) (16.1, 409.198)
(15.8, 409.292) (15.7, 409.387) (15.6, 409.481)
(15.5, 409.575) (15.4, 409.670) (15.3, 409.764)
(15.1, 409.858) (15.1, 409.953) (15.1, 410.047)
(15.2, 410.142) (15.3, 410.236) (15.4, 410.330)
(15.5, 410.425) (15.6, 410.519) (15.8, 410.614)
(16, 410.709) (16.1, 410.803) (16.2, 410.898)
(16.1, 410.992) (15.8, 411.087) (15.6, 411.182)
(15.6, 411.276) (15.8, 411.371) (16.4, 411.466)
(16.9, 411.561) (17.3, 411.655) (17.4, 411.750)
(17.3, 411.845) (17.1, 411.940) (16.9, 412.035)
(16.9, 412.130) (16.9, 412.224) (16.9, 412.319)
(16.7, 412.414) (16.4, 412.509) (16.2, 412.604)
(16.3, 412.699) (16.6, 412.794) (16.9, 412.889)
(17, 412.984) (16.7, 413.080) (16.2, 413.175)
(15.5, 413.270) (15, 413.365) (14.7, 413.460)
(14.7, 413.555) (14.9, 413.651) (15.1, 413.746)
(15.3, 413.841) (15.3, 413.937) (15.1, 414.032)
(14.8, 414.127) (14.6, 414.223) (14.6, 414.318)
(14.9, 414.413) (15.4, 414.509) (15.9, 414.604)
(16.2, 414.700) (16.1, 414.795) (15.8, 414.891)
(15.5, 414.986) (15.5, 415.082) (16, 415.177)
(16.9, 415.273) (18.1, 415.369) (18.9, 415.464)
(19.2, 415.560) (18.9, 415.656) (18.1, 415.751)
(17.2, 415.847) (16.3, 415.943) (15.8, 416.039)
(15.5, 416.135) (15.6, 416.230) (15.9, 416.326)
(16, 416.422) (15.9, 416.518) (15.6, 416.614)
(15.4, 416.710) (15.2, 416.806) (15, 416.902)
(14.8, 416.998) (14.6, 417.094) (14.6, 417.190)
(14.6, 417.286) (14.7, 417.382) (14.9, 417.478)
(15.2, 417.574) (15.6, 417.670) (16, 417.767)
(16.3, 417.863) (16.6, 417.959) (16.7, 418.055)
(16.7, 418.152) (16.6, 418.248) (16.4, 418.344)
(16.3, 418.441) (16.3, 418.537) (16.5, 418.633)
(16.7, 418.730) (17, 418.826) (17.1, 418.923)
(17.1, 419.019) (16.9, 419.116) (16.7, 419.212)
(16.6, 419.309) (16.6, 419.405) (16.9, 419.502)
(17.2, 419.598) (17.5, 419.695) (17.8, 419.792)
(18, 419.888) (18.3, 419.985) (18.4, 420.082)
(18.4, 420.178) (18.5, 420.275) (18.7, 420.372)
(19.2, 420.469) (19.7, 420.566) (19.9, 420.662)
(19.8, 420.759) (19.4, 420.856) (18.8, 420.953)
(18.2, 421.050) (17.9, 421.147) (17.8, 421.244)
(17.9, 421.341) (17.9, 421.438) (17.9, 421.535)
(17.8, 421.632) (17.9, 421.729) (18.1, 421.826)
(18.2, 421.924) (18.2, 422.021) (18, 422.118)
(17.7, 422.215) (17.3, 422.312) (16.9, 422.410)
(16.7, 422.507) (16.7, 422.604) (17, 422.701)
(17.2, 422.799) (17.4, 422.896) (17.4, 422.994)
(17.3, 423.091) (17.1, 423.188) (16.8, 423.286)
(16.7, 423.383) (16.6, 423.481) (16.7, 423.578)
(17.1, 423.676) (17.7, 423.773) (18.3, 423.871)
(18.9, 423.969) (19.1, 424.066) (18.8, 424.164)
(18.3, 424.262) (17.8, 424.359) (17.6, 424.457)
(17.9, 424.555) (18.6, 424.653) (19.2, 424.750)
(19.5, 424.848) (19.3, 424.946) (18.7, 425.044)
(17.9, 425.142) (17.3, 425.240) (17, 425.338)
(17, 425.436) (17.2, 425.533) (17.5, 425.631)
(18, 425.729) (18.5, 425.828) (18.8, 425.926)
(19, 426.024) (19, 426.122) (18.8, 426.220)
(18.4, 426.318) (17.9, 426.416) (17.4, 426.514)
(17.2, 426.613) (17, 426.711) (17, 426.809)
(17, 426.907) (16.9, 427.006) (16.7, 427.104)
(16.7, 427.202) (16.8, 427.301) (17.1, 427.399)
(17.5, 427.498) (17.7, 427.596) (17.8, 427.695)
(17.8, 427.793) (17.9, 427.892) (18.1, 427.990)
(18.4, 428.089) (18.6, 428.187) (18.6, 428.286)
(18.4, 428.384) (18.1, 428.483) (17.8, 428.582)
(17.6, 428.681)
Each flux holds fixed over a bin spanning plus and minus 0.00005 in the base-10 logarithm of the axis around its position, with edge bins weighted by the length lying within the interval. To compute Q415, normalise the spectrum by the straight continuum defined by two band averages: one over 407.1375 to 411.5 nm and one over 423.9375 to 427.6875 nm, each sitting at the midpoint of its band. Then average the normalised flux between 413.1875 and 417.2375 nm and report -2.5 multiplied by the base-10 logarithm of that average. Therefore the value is 0.06 mag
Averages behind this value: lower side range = 16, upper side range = 17.9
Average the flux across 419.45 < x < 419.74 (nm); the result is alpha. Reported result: 17.2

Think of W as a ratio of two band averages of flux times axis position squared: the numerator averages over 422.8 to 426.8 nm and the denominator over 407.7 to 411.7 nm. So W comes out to 1.19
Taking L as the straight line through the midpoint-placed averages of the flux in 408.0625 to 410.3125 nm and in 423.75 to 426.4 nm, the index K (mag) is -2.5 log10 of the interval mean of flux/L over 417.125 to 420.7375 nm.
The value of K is 0.037 mag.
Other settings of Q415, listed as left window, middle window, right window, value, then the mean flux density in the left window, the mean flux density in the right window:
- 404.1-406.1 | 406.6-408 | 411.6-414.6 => 0.091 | 17.4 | 16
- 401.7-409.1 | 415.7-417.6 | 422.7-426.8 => 0.130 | 17.1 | 17.9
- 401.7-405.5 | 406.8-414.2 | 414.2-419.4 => 0.054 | 17.7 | 16.2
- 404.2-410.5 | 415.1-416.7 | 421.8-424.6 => 0.017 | 16.5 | 17.6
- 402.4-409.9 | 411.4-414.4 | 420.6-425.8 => 0.081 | 16.9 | 17.9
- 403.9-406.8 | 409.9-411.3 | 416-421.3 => 0.093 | 17.1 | 16.8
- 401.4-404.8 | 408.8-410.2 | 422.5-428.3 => 0.102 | 17.5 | 17.8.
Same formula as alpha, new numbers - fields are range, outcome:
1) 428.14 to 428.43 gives 18.5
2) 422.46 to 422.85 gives 16.9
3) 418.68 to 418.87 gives 16.8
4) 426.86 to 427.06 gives 16.9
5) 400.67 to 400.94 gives 16.4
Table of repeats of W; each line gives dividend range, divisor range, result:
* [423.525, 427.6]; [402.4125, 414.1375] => 1.17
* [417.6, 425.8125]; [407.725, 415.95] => 1.14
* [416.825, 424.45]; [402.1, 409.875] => 1.09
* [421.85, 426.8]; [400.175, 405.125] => 1.15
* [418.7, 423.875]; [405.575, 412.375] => 1.16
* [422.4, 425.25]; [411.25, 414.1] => 1.16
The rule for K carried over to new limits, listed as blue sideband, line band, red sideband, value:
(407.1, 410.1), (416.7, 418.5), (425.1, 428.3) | 0.09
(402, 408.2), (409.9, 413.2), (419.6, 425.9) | 0.07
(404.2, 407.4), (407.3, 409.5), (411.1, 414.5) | 0.00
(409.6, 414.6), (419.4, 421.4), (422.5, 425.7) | -0.07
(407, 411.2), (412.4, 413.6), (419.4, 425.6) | 0.03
